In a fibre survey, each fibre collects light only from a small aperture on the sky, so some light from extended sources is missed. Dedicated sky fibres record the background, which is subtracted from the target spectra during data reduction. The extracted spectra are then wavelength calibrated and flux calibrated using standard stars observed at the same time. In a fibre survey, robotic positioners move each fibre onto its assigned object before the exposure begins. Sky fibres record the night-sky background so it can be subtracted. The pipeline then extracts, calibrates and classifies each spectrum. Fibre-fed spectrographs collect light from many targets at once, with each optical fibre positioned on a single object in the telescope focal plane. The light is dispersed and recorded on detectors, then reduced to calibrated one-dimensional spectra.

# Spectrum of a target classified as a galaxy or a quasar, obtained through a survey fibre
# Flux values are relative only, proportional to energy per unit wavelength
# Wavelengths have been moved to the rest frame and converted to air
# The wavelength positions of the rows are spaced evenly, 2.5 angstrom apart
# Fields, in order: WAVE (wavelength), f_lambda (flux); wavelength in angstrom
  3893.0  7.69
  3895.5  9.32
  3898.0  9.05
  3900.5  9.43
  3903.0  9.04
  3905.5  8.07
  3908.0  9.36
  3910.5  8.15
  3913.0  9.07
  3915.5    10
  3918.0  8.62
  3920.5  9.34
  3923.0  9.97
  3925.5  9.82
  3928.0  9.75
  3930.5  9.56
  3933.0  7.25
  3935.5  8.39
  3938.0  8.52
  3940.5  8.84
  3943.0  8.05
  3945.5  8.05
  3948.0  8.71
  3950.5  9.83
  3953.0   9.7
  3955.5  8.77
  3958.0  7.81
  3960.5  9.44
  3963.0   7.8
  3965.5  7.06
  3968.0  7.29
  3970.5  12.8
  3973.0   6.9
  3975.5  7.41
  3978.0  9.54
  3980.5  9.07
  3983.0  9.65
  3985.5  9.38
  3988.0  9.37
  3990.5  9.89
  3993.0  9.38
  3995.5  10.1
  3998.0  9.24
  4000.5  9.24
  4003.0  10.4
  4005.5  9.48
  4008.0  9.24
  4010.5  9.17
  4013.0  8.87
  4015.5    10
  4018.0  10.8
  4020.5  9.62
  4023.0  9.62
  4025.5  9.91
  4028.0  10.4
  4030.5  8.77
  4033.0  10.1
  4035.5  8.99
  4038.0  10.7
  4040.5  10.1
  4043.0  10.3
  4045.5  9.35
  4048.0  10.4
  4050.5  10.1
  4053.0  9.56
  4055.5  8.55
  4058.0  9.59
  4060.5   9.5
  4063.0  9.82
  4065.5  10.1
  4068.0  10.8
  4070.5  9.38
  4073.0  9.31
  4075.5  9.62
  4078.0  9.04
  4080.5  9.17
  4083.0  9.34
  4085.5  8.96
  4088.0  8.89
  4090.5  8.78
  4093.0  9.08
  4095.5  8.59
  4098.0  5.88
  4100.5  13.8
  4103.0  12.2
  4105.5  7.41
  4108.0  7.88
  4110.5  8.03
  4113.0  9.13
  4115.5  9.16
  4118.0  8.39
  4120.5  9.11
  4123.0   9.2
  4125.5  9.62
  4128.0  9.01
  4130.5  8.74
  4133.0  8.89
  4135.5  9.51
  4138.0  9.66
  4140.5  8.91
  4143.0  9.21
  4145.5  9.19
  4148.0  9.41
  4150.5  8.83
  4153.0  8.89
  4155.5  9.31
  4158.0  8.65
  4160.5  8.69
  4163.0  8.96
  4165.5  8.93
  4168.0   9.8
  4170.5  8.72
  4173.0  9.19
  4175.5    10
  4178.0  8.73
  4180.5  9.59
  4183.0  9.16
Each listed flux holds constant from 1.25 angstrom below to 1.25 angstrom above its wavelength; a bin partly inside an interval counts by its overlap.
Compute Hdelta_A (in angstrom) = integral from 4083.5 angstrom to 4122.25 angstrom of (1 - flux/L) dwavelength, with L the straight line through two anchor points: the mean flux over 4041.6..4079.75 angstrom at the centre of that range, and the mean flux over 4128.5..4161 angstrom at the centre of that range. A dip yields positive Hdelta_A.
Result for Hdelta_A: 1.5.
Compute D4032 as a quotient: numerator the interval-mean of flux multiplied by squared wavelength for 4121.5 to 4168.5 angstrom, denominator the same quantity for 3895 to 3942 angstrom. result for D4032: 1.13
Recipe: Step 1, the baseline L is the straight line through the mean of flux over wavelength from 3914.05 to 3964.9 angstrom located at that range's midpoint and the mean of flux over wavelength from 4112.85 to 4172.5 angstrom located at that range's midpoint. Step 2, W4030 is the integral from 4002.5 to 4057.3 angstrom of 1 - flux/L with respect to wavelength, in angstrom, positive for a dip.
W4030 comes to -4.7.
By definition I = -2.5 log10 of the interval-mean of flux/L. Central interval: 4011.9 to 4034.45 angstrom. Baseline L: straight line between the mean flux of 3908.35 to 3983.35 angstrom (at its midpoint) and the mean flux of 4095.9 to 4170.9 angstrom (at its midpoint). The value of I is -0.10 mag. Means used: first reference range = 8.84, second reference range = 9.1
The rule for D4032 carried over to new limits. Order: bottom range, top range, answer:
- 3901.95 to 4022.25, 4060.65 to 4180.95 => 1.09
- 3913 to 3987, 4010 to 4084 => 1.15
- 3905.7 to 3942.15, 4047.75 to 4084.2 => 1.14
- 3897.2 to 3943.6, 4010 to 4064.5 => 1.15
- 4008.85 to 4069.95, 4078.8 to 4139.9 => 0.96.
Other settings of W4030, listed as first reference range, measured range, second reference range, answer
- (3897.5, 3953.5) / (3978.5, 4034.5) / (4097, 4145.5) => -3.52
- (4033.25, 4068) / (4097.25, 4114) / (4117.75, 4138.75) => 0.10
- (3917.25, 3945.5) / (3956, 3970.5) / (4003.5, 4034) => 1.31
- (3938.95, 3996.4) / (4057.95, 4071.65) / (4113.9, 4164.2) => -1.37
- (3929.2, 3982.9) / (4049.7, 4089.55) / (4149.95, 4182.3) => -2.61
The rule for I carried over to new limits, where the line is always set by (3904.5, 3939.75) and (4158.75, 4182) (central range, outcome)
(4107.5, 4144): 0.02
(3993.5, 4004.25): -0.08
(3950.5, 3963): 0.01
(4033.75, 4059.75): -0.08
